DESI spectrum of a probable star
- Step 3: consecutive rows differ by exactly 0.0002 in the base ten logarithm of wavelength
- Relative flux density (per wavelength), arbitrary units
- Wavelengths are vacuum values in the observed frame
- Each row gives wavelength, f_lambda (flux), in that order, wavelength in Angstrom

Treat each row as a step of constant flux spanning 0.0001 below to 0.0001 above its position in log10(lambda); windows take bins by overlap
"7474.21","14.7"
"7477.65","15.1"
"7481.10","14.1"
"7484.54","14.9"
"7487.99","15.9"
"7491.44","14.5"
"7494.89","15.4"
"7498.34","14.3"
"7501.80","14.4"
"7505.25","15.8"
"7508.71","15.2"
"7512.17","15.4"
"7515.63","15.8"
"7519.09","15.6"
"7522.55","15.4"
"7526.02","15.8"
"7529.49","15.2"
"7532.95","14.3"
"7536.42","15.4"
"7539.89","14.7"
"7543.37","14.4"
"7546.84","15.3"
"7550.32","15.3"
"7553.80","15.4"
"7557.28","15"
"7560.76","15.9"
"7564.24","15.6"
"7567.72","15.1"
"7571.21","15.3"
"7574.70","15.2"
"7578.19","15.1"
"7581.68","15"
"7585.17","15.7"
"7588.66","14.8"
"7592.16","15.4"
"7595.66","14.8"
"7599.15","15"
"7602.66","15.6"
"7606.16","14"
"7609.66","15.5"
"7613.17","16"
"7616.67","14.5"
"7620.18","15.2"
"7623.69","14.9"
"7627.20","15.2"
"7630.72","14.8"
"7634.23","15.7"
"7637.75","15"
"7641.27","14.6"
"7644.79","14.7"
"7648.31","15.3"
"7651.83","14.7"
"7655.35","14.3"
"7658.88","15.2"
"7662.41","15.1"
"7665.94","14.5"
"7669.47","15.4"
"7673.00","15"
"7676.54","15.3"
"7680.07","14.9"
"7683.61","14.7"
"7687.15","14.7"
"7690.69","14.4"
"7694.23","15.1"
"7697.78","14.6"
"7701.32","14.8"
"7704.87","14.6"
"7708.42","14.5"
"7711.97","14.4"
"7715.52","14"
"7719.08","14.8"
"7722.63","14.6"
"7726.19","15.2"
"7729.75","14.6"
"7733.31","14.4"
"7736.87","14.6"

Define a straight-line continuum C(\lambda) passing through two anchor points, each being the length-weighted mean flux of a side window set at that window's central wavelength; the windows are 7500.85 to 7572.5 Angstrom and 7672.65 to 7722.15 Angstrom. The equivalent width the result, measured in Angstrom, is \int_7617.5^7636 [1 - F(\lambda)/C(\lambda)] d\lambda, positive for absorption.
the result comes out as -0.2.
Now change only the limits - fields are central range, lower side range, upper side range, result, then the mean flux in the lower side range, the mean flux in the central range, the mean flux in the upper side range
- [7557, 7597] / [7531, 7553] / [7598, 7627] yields -0.7 Angstrom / 14.9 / 15.3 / 15.1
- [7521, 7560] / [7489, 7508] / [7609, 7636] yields -0.3 Angstrom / 14.9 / 15.1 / 15.2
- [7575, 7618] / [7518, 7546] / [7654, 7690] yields -0.3 Angstrom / 15.1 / 15.1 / 14.9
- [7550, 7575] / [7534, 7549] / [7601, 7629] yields -0.6 Angstrom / 14.9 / 15.4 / 15.1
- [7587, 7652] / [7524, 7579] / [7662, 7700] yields -0.1 Angstrom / 15.2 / 15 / 14.9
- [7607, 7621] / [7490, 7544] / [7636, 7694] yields -0.2 Angstrom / 15.1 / 15.2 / 14.9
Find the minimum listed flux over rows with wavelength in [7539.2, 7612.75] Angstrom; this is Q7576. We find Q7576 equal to 14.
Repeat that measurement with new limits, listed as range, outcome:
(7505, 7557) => 14.3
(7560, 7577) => 15.1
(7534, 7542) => 14.7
